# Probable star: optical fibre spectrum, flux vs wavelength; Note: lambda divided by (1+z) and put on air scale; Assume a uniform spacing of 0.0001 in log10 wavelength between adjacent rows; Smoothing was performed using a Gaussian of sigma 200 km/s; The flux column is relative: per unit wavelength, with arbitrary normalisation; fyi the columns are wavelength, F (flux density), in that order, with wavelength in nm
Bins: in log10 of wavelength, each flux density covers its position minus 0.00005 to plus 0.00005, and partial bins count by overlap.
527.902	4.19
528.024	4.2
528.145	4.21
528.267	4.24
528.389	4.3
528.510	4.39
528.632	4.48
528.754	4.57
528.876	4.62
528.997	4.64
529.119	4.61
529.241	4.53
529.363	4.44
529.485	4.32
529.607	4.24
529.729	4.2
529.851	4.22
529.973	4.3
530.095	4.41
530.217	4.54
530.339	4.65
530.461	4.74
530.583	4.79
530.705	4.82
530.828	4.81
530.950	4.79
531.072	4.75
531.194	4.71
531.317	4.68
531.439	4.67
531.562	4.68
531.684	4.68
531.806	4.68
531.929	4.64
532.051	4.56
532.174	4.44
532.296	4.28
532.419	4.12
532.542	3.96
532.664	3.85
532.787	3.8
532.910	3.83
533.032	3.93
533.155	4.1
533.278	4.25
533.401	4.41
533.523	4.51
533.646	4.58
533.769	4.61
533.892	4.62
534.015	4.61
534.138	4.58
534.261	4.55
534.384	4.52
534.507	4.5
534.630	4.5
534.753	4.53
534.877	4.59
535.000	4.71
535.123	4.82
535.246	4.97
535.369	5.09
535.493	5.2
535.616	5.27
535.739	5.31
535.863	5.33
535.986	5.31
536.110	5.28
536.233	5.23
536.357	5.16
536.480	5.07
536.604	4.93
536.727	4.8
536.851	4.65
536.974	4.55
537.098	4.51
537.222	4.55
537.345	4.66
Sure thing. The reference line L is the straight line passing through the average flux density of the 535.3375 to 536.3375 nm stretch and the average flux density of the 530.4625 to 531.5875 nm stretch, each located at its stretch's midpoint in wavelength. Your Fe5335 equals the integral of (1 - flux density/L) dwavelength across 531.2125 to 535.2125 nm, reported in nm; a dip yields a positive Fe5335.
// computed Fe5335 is 0.43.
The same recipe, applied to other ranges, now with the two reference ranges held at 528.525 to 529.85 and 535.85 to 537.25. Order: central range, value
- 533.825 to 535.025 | 0.06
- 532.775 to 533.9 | 0.11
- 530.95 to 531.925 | -0.02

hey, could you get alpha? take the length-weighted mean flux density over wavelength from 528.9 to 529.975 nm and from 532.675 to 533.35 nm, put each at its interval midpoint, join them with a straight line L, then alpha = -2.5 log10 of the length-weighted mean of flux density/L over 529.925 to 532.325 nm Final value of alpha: -0.11 mag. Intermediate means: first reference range 4.4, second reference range 3.98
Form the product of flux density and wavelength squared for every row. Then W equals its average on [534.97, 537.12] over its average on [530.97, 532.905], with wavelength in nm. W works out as 1.15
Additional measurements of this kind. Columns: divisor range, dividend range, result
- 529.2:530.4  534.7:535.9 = 1.16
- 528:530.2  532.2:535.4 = 1.02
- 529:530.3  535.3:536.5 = 1.22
